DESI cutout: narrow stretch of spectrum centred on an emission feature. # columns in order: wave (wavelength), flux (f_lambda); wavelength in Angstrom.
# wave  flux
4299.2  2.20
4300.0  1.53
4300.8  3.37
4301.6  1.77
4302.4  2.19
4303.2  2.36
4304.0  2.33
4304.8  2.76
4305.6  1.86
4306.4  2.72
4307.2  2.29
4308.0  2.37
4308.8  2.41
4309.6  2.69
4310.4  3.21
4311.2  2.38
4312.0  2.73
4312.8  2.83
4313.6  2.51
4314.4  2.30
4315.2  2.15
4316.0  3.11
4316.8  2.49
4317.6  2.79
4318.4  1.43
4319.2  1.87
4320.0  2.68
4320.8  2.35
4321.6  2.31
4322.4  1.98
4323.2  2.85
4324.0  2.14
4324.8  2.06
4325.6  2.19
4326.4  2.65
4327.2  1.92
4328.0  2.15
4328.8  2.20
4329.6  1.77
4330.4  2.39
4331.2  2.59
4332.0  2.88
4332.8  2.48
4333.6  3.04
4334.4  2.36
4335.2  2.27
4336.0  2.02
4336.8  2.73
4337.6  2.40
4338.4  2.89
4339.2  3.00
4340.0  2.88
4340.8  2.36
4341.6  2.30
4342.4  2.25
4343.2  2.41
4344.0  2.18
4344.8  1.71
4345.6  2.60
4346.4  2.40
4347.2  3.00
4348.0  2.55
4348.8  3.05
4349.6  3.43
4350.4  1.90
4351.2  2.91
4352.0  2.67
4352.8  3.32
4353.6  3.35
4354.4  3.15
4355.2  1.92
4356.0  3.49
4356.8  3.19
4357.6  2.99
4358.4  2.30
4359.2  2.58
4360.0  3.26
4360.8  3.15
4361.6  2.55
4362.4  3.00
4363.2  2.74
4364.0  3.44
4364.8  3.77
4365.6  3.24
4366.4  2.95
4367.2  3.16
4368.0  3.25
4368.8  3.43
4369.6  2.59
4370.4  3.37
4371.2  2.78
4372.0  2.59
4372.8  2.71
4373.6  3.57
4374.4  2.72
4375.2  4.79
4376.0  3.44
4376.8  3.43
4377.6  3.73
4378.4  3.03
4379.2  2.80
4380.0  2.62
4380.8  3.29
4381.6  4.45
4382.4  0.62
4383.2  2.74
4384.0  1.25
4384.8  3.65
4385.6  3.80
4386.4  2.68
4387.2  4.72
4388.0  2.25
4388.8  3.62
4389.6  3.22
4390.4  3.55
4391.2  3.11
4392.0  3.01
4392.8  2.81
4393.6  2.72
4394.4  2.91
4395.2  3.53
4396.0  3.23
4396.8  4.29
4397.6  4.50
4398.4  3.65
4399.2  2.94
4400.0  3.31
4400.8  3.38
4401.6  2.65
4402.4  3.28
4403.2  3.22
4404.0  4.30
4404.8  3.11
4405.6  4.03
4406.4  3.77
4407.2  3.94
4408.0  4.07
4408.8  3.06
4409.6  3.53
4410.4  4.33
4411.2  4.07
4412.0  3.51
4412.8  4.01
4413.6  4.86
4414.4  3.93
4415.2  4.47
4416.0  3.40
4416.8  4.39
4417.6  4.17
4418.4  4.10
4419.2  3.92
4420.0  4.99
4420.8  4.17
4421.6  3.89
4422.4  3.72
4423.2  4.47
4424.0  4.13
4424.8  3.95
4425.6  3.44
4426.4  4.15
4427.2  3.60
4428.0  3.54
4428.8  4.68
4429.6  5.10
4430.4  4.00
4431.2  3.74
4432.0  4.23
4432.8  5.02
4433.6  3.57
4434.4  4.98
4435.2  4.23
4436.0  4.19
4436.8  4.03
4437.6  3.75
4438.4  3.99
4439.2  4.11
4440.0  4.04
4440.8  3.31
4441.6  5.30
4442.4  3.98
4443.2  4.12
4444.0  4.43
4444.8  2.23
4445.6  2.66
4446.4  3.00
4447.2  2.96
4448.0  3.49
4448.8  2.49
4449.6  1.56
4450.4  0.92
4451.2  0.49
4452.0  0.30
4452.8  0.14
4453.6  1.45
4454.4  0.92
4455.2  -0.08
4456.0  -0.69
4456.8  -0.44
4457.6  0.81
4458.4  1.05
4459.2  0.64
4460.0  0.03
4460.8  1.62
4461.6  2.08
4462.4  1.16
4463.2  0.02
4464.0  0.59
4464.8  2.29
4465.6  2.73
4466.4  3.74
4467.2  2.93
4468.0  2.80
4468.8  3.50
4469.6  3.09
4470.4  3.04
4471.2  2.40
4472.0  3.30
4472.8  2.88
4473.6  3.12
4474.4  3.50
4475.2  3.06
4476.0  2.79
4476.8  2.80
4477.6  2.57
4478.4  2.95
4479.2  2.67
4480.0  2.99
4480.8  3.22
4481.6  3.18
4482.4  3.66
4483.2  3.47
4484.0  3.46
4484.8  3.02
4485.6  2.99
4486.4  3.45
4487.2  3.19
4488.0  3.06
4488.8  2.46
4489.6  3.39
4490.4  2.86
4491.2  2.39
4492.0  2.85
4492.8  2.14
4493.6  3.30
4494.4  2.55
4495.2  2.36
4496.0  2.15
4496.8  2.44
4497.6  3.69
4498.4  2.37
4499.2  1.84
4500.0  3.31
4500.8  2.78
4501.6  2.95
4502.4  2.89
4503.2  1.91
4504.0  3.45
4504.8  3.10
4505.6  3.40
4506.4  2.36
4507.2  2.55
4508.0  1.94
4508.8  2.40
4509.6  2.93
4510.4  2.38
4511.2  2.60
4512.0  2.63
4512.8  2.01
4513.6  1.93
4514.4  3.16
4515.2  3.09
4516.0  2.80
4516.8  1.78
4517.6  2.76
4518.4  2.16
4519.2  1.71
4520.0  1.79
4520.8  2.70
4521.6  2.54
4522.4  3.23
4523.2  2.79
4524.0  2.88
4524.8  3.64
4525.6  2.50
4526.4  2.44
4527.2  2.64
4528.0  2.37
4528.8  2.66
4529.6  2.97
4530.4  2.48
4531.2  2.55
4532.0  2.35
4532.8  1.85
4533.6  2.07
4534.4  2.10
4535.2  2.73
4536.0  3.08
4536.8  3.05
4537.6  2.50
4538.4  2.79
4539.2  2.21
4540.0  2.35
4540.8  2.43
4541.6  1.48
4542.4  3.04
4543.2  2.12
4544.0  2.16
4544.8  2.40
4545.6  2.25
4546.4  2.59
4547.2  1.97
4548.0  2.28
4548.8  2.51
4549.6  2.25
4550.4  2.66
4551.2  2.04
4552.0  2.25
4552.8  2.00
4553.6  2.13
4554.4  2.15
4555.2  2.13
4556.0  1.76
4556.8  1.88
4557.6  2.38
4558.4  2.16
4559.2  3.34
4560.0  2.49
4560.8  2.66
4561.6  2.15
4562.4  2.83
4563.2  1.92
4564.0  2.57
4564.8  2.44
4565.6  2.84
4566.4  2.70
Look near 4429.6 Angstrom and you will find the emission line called C IV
